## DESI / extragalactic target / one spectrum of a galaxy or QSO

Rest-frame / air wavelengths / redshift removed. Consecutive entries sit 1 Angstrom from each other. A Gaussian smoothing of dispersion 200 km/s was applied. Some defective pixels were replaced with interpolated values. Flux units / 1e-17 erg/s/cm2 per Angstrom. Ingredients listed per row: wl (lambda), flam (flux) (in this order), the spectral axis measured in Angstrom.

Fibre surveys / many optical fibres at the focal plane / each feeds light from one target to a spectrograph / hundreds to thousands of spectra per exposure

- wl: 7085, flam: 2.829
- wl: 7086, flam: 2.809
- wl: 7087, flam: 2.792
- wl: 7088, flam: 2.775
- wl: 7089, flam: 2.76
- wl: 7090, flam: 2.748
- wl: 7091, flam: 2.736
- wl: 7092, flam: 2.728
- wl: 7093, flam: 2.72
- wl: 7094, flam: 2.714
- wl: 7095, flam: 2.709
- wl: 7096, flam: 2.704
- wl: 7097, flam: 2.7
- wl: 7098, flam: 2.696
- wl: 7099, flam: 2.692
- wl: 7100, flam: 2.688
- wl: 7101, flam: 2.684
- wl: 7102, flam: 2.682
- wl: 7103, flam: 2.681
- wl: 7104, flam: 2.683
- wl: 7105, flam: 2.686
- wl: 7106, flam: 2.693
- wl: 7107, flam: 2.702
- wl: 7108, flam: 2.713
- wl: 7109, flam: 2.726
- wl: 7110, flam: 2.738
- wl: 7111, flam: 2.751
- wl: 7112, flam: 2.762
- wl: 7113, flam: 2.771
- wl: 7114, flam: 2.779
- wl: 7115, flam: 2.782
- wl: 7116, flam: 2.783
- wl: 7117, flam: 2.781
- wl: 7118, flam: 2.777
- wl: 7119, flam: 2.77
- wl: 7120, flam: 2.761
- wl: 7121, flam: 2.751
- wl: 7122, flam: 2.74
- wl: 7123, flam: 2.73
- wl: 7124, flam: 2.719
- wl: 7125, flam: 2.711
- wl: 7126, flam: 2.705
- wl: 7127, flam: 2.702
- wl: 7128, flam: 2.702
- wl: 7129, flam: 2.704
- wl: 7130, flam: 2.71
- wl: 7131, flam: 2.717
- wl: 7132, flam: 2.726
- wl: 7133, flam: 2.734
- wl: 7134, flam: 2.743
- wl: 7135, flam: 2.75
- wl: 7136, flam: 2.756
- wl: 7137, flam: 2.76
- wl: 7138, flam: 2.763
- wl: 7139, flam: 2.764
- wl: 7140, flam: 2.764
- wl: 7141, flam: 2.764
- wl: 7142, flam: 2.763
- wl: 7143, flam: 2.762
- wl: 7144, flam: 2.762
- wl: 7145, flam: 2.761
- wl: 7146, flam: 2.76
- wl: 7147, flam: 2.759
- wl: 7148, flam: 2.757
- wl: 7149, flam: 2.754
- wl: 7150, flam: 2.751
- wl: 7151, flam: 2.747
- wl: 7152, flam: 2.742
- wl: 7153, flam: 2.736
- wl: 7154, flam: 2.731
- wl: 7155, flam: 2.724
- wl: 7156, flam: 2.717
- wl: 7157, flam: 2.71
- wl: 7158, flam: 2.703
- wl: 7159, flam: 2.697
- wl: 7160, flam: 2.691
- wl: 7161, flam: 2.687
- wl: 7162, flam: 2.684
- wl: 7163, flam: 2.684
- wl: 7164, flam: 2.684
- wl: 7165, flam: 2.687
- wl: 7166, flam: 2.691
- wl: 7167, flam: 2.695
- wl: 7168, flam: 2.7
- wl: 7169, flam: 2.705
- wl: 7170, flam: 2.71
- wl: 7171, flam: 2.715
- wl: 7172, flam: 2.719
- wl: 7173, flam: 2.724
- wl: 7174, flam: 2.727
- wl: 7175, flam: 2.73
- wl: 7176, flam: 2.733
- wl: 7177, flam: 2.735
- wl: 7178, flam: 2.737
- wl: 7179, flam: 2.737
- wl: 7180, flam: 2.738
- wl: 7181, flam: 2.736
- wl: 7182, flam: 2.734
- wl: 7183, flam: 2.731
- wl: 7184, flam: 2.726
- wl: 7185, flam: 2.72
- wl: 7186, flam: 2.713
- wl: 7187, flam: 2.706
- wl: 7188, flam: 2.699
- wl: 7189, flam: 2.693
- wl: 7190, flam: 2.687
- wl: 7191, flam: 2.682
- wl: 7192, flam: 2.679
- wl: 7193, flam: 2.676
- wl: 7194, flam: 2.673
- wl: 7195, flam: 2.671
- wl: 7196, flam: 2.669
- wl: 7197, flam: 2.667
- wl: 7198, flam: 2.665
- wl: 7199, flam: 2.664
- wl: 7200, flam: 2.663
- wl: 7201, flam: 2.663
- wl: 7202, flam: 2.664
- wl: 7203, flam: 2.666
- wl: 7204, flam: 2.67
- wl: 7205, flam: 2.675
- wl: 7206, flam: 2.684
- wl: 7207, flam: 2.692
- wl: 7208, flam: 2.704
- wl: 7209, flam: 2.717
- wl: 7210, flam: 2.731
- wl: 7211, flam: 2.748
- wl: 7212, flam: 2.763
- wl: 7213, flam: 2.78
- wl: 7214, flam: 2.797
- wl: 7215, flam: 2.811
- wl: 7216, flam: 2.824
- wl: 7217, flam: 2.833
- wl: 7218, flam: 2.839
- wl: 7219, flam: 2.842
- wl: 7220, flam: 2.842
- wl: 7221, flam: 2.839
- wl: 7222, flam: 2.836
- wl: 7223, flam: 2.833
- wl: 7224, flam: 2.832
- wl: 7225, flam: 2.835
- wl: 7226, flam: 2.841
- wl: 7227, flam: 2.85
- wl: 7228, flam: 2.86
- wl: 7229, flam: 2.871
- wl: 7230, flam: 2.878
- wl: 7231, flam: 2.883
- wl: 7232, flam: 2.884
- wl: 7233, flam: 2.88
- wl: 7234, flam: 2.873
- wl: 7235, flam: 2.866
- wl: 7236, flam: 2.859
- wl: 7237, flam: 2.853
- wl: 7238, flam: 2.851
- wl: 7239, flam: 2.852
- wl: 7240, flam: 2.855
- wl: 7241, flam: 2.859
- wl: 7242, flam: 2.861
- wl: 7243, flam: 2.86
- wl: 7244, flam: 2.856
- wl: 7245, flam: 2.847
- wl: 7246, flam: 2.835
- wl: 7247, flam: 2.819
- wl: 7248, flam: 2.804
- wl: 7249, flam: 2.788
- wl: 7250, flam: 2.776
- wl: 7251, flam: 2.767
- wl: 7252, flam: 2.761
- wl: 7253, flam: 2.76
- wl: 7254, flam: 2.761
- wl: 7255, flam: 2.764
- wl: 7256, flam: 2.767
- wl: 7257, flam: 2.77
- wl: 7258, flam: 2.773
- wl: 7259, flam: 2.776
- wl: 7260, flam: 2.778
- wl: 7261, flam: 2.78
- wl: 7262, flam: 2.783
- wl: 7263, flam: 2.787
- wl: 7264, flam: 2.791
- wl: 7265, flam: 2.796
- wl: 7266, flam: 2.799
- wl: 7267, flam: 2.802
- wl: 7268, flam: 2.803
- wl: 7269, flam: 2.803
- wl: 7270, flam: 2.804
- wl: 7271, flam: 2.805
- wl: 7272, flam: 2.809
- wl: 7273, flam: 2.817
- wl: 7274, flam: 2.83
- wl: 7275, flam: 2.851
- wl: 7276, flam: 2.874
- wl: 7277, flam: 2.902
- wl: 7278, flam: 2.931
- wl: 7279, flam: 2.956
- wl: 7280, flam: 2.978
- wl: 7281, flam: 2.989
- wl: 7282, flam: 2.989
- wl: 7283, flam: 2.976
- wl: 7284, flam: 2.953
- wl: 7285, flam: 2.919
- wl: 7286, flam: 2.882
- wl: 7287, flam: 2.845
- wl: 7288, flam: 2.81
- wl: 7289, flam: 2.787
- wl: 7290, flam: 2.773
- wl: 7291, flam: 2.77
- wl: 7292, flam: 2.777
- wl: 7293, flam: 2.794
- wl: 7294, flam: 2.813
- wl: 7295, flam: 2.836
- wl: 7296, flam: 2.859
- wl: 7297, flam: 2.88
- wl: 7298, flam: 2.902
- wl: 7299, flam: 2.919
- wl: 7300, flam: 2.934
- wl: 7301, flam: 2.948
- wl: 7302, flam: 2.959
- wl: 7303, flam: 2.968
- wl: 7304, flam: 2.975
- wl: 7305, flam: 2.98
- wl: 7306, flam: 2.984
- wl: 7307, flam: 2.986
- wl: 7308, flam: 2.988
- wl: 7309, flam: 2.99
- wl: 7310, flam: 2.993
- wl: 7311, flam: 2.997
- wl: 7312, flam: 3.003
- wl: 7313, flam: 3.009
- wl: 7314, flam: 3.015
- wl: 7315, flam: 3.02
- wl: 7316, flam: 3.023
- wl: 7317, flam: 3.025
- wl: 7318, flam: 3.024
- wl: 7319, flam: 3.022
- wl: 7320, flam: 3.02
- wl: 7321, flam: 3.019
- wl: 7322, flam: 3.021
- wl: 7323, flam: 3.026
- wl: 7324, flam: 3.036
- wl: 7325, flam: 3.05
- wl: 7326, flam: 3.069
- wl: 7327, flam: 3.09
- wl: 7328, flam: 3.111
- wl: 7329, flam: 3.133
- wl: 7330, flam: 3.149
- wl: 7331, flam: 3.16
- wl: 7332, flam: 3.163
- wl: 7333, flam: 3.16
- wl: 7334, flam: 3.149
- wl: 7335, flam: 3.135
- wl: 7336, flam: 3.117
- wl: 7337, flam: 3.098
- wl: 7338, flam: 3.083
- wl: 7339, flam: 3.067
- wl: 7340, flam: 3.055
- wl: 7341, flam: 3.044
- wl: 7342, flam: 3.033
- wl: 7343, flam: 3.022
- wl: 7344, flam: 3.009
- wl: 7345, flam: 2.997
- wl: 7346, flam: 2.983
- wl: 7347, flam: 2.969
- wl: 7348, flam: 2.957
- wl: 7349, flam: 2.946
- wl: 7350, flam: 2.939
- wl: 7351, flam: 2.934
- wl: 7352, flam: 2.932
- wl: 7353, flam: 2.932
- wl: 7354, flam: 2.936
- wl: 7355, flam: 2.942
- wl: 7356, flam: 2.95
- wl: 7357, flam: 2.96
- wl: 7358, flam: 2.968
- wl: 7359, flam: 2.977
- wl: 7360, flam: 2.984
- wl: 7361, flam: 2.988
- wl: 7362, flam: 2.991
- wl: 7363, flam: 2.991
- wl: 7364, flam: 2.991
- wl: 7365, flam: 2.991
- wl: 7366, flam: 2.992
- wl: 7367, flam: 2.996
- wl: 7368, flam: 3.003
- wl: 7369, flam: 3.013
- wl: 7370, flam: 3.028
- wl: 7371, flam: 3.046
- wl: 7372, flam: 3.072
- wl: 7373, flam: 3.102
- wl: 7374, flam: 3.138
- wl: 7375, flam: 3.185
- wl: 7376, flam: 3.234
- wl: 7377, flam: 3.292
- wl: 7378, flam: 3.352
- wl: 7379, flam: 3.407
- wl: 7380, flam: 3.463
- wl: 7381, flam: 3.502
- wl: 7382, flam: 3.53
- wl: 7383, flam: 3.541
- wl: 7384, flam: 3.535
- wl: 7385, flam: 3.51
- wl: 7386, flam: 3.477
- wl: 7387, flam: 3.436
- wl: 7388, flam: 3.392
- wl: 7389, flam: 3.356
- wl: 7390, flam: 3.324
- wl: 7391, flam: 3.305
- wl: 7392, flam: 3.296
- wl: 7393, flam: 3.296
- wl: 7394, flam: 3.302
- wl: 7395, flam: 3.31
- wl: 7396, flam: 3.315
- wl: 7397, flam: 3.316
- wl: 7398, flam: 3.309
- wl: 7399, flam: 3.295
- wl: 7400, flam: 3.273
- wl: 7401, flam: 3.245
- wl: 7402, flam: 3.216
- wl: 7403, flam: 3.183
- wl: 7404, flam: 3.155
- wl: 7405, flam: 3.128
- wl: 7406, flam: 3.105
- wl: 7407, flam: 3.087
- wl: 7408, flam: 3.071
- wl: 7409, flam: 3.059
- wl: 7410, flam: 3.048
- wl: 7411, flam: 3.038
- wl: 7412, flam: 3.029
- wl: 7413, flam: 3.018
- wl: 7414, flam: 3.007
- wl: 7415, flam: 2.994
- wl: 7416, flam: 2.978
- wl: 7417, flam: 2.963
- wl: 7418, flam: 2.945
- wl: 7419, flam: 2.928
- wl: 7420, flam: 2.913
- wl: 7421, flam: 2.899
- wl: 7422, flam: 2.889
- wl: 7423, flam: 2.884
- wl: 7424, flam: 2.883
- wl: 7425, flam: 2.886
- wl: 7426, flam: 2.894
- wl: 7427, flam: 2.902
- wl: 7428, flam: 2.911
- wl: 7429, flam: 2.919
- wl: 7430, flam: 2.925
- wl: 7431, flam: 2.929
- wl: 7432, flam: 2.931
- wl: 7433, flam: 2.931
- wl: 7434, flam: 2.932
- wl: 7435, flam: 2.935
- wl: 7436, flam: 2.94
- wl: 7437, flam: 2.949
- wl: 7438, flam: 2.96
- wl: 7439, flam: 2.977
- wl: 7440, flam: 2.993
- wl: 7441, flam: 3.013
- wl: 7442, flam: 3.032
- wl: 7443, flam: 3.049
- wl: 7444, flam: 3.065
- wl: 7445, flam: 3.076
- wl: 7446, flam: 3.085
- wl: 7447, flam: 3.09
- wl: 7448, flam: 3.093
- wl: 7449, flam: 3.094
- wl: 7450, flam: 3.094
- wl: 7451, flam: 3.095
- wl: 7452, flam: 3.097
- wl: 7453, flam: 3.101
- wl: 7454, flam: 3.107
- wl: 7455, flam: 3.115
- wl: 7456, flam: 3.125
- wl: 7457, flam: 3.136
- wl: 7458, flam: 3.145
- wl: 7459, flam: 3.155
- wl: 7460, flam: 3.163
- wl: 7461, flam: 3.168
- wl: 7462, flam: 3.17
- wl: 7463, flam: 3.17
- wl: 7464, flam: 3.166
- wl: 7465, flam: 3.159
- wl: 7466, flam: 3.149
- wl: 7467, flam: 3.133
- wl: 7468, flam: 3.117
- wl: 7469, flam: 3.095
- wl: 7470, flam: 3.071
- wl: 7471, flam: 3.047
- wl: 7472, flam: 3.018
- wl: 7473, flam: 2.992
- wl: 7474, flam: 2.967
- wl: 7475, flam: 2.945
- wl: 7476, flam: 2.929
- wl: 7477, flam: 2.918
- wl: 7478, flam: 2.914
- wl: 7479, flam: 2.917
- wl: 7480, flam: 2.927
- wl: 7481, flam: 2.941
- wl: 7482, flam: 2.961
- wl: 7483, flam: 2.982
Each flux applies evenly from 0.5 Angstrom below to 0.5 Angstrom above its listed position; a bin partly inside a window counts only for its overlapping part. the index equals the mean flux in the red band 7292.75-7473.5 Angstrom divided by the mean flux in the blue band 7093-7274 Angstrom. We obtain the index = 1.1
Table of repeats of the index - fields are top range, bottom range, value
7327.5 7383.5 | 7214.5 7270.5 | 1.09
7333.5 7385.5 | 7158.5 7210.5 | 1.15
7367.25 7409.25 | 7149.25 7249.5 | 1.19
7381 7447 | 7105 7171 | 1.14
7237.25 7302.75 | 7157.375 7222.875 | 1.04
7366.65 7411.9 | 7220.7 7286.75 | 1.14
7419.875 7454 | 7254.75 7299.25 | 1.05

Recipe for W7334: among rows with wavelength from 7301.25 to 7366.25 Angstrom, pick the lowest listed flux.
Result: 2.932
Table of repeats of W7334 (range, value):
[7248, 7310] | 2.76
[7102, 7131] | 2.681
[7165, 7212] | 2.663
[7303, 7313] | 2.968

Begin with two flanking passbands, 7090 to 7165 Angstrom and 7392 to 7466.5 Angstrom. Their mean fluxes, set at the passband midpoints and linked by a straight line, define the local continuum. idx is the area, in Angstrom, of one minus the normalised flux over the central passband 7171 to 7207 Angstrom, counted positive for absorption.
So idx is 1.3 Angstrom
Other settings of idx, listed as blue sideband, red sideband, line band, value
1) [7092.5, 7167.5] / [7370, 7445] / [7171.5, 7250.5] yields 2.1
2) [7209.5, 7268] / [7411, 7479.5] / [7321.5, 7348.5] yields -1.5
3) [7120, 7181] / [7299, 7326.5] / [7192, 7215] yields 1.0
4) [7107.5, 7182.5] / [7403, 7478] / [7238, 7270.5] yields 0.5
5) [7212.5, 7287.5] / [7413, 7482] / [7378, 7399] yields -3.1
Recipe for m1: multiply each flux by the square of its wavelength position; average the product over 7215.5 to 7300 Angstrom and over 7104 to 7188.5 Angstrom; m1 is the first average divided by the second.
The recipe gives 1.07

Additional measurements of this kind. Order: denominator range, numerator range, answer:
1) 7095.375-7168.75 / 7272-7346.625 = 1.15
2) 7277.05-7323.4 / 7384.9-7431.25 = 1.09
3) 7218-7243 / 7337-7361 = 1.08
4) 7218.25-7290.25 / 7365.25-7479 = 1.15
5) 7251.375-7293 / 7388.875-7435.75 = 1.13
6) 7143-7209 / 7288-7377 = 1.16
